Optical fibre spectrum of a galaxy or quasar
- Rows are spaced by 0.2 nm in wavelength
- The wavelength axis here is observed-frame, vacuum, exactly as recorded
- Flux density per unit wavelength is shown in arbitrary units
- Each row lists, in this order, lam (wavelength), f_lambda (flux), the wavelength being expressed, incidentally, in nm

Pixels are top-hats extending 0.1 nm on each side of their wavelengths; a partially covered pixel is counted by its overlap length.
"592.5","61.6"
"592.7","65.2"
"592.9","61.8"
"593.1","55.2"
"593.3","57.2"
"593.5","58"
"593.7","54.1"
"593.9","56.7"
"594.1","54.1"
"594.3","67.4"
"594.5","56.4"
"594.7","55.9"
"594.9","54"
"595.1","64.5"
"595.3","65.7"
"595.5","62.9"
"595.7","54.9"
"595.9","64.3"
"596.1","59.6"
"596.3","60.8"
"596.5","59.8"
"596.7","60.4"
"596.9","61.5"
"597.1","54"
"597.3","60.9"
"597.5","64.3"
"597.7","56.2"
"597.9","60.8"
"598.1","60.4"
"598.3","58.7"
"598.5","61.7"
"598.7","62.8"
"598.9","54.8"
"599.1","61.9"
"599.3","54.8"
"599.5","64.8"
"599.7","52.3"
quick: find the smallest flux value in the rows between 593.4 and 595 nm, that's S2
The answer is 54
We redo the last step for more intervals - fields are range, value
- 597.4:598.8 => 56.2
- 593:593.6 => 55.2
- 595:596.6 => 54.9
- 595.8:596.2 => 59.6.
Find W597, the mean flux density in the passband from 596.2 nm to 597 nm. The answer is 60.6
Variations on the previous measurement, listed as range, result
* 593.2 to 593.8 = 56.4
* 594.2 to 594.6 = 61.9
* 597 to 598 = 59.2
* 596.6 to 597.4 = 59.2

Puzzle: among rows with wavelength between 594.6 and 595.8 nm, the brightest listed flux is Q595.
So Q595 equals 65.7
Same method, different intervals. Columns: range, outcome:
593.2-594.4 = 67.4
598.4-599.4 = 62.8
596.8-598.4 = 64.3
